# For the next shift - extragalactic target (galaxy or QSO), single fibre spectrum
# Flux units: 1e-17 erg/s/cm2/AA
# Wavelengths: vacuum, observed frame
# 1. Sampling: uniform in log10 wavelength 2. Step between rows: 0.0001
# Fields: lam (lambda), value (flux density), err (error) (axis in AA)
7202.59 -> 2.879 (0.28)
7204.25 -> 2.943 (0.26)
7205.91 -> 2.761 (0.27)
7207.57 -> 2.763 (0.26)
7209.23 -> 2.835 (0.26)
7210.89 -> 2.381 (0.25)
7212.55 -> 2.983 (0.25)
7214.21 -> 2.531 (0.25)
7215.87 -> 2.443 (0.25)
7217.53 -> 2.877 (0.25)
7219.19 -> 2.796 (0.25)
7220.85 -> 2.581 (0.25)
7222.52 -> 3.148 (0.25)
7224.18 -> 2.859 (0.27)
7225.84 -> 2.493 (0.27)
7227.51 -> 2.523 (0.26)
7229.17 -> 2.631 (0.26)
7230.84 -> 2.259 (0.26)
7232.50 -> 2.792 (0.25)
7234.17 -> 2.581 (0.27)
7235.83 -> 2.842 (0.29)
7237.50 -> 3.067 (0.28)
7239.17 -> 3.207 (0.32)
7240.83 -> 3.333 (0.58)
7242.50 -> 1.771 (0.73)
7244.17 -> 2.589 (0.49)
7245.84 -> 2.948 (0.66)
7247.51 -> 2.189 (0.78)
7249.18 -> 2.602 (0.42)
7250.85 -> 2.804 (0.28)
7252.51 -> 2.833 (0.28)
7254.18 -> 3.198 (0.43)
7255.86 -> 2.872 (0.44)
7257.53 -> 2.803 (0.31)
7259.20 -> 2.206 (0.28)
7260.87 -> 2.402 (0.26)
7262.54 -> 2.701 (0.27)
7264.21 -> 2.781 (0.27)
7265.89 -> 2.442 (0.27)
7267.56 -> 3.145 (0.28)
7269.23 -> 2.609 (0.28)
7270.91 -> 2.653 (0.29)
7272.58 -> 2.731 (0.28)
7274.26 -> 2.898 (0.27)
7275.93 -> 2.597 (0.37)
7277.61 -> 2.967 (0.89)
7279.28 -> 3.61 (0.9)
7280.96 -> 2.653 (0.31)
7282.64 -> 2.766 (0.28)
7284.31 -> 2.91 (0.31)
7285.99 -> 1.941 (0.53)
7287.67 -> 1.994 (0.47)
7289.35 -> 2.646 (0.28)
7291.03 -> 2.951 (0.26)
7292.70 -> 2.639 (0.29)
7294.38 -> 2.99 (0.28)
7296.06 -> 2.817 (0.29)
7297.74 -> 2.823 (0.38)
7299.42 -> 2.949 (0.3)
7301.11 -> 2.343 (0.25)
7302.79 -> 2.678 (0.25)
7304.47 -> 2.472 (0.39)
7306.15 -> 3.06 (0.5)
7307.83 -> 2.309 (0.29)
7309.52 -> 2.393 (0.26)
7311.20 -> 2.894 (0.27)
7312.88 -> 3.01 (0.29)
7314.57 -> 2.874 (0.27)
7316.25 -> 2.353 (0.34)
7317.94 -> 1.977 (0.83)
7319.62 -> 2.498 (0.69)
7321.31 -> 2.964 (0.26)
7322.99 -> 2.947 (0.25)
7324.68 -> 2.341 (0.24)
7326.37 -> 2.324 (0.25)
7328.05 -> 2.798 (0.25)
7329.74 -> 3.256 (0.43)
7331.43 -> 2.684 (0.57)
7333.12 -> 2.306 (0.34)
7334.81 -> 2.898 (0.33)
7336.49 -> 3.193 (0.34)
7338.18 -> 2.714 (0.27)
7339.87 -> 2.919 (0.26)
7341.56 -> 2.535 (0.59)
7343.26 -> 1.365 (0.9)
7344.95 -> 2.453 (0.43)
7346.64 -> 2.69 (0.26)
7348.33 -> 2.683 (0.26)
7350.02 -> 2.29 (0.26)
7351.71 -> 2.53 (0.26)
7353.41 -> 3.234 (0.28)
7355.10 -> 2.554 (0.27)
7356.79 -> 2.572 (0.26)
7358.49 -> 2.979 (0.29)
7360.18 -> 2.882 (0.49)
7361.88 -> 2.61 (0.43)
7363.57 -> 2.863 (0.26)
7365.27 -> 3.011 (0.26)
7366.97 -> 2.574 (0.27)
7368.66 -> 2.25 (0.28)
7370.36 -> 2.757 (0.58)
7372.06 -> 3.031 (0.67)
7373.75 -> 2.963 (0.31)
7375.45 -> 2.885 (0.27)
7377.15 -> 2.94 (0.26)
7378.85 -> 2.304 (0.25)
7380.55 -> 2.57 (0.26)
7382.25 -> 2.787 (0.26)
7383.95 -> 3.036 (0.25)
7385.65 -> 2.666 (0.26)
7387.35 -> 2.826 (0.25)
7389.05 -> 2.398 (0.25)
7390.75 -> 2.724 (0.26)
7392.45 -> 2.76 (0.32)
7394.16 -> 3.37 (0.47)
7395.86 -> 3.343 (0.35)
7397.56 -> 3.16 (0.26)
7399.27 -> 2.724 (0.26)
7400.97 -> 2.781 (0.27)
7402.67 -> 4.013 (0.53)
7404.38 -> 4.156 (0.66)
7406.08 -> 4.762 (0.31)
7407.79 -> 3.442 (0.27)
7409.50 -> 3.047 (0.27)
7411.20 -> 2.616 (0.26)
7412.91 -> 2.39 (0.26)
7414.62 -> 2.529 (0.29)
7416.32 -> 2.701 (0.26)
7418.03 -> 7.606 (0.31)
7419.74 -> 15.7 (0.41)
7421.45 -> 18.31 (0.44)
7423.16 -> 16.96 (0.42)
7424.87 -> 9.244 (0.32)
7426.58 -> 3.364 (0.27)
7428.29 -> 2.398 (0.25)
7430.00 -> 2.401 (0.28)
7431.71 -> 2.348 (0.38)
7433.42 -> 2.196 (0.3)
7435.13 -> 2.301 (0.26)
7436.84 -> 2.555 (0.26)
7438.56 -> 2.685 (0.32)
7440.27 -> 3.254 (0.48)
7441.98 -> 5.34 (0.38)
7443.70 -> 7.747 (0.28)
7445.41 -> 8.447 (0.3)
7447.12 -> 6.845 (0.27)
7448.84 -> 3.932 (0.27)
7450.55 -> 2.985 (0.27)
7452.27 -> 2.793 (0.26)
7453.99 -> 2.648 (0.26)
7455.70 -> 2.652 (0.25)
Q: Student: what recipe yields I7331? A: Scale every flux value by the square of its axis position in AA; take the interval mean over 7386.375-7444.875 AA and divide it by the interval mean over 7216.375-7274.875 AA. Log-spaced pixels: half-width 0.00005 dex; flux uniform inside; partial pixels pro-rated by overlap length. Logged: 1.8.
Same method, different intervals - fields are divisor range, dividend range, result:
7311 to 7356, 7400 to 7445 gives 2.06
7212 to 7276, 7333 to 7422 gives 1.31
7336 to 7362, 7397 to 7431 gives 2.22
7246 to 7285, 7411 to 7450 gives 2.22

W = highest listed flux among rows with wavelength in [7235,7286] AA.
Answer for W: 3.61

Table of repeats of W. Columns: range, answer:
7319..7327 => 2.964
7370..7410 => 4.762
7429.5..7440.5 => 3.254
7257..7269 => 3.145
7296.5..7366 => 3.256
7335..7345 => 3.193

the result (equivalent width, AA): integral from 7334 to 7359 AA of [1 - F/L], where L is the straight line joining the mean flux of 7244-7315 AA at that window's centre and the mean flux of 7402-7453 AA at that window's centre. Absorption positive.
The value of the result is 8.04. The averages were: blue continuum 2.71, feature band 2.64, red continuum 5.31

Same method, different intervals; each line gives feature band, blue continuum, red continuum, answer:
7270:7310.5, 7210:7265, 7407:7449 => 9.3 AA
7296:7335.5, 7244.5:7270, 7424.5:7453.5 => 6.0 AA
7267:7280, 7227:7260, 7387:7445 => 0.7 AA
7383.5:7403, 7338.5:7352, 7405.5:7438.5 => 6.4 AA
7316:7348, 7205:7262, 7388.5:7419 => 5.3 AA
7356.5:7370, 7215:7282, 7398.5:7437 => 5.3 AA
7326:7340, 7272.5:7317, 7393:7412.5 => 0.7 AA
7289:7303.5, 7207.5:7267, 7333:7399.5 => -0.3 AA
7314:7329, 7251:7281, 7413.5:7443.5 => 5.1 AA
